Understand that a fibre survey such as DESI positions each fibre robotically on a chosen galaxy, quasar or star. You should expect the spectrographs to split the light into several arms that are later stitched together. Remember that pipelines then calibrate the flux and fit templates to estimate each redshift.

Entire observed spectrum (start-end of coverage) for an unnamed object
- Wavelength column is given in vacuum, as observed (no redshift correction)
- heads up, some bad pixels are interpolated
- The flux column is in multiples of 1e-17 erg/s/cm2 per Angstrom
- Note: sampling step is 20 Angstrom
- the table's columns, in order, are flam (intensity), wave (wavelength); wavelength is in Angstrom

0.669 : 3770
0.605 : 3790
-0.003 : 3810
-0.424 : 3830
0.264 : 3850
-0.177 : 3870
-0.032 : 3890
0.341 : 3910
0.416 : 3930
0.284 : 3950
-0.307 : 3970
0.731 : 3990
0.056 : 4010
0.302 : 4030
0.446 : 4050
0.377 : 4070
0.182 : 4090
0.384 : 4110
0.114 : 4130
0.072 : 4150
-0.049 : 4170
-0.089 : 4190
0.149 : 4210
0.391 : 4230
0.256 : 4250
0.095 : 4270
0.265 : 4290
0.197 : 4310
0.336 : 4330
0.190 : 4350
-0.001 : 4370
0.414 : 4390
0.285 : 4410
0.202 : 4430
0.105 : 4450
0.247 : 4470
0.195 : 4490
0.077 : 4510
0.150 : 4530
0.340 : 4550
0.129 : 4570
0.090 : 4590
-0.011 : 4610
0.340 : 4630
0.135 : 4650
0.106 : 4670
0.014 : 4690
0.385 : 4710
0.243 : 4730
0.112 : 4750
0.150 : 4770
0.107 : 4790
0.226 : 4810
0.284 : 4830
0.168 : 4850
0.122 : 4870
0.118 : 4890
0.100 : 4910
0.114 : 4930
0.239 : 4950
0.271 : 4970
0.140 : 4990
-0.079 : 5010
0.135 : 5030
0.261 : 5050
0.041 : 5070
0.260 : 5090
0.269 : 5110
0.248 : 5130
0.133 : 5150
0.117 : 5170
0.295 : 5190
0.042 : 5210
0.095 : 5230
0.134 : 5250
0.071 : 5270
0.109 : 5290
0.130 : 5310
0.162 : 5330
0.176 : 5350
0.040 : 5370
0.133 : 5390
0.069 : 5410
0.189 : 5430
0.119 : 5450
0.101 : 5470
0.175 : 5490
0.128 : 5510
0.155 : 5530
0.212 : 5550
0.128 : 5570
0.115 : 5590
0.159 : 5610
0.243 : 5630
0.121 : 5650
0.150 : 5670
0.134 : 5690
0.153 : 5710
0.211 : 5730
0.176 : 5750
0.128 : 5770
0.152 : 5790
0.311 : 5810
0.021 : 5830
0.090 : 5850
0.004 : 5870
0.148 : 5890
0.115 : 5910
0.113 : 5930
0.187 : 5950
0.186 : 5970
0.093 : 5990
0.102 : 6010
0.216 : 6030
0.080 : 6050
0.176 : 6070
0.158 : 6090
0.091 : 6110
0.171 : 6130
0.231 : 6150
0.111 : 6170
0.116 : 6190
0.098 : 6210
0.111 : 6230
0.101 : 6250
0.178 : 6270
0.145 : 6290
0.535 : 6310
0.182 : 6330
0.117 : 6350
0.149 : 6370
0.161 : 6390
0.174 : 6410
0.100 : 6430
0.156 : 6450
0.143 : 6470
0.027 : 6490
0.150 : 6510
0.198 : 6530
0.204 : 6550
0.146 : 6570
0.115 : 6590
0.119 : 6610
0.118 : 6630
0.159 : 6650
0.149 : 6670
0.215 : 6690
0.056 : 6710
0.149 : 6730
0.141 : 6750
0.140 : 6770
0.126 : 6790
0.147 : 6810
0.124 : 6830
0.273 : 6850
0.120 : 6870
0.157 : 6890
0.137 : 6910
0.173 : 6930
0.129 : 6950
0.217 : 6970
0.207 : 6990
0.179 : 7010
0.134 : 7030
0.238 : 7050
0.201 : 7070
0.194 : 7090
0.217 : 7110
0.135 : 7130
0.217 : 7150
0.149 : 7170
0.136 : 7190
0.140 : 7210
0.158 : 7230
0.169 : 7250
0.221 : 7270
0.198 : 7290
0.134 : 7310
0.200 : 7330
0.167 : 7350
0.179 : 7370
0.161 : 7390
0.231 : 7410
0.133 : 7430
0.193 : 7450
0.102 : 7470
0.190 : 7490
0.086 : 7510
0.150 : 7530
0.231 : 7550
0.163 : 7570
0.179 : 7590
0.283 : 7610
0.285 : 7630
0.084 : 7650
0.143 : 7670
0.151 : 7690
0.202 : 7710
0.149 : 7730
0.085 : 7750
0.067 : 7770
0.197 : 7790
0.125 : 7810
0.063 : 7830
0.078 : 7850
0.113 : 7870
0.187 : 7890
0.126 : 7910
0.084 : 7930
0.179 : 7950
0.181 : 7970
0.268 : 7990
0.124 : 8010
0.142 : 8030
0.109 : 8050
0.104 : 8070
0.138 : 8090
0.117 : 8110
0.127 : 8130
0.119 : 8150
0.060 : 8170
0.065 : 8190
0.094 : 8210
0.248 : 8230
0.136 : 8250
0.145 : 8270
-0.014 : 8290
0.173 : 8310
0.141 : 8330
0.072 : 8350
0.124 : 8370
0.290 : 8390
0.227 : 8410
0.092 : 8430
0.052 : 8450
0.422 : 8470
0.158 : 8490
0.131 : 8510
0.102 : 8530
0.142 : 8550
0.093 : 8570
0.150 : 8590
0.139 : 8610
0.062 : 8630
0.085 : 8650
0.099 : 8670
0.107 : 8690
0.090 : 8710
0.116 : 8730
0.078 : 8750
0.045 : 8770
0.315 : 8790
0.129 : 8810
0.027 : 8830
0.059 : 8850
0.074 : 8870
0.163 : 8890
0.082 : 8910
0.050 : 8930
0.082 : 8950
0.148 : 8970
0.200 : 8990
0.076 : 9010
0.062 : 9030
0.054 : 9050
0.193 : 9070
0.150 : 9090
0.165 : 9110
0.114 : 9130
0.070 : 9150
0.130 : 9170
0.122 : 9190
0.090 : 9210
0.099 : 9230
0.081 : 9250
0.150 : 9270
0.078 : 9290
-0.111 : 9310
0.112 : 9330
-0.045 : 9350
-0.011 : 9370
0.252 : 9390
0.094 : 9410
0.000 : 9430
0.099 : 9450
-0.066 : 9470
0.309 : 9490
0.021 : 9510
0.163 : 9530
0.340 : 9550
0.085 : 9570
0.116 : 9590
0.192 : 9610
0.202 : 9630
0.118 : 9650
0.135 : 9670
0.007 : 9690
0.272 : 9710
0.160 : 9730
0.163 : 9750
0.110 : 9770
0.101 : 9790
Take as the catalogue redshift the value 0.69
